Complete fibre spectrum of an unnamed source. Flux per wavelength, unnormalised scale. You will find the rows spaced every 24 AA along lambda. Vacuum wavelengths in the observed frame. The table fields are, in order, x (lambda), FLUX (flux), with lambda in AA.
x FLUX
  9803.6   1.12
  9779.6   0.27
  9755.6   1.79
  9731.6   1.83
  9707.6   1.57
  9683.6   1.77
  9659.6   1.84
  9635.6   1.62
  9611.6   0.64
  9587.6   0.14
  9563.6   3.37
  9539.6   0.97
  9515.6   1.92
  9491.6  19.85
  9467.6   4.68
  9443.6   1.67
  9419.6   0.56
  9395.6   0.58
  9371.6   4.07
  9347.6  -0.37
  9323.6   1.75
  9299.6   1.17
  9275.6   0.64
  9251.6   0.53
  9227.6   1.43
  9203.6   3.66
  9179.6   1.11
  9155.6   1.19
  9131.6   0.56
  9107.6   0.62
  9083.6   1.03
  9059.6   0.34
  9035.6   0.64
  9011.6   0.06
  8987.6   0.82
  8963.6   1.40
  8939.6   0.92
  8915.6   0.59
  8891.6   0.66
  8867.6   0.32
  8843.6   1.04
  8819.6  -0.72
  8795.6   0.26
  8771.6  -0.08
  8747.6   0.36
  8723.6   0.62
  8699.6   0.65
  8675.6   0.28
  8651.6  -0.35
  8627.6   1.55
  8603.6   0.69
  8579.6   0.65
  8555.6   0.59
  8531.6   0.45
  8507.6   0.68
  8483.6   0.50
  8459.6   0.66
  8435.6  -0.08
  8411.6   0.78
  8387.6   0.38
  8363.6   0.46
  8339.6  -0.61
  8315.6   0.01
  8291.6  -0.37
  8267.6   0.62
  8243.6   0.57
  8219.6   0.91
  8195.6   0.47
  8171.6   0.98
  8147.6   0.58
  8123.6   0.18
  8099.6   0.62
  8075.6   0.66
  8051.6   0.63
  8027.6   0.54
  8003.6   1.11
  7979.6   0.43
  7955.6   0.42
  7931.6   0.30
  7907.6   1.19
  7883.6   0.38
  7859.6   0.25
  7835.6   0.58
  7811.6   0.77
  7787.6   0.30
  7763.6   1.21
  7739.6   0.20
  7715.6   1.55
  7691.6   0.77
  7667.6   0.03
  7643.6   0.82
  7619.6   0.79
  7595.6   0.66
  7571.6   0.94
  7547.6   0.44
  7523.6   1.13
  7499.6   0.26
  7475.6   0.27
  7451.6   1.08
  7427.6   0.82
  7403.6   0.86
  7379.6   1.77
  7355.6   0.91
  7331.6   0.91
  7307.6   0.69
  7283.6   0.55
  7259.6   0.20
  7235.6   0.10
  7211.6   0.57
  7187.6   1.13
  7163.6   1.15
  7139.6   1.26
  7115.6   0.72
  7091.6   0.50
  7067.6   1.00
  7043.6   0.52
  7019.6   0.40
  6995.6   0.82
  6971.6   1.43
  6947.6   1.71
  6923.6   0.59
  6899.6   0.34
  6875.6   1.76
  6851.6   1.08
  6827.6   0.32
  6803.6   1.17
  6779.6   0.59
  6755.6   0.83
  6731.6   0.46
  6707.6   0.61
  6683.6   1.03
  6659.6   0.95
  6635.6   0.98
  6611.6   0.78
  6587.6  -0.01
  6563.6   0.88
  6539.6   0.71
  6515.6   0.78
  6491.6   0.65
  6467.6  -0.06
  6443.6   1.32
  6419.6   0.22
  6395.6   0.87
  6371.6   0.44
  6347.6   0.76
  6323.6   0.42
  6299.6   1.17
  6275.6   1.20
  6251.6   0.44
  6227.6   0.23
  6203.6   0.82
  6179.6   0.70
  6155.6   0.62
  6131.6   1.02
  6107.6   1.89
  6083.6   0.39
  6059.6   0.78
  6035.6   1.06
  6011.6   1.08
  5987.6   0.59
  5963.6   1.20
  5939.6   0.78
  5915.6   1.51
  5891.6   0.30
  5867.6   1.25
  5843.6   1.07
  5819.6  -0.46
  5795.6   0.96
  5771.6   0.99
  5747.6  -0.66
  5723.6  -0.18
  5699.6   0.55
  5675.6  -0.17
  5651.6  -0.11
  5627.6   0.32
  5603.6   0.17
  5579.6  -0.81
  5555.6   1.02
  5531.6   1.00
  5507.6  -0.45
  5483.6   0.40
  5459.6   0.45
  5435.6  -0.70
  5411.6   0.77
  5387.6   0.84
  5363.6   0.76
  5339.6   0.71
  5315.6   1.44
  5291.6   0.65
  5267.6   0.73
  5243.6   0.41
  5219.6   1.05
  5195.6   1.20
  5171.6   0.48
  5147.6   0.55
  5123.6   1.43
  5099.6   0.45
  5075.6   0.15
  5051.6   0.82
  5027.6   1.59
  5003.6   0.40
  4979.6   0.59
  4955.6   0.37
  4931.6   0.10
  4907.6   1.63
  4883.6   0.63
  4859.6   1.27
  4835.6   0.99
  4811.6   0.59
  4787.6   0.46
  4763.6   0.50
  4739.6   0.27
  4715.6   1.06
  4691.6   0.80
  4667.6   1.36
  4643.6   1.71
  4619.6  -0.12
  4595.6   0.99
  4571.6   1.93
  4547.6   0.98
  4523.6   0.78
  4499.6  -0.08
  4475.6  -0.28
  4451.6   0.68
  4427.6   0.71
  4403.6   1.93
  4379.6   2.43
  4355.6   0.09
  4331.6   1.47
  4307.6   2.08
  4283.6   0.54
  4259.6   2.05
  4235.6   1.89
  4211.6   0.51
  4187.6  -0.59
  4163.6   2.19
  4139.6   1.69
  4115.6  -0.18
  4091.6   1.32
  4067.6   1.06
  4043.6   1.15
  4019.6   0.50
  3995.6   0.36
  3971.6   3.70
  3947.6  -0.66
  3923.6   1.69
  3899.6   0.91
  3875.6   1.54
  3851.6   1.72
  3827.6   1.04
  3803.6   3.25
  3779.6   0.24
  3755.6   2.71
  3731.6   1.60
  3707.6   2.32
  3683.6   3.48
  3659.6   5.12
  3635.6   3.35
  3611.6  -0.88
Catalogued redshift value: 1.471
